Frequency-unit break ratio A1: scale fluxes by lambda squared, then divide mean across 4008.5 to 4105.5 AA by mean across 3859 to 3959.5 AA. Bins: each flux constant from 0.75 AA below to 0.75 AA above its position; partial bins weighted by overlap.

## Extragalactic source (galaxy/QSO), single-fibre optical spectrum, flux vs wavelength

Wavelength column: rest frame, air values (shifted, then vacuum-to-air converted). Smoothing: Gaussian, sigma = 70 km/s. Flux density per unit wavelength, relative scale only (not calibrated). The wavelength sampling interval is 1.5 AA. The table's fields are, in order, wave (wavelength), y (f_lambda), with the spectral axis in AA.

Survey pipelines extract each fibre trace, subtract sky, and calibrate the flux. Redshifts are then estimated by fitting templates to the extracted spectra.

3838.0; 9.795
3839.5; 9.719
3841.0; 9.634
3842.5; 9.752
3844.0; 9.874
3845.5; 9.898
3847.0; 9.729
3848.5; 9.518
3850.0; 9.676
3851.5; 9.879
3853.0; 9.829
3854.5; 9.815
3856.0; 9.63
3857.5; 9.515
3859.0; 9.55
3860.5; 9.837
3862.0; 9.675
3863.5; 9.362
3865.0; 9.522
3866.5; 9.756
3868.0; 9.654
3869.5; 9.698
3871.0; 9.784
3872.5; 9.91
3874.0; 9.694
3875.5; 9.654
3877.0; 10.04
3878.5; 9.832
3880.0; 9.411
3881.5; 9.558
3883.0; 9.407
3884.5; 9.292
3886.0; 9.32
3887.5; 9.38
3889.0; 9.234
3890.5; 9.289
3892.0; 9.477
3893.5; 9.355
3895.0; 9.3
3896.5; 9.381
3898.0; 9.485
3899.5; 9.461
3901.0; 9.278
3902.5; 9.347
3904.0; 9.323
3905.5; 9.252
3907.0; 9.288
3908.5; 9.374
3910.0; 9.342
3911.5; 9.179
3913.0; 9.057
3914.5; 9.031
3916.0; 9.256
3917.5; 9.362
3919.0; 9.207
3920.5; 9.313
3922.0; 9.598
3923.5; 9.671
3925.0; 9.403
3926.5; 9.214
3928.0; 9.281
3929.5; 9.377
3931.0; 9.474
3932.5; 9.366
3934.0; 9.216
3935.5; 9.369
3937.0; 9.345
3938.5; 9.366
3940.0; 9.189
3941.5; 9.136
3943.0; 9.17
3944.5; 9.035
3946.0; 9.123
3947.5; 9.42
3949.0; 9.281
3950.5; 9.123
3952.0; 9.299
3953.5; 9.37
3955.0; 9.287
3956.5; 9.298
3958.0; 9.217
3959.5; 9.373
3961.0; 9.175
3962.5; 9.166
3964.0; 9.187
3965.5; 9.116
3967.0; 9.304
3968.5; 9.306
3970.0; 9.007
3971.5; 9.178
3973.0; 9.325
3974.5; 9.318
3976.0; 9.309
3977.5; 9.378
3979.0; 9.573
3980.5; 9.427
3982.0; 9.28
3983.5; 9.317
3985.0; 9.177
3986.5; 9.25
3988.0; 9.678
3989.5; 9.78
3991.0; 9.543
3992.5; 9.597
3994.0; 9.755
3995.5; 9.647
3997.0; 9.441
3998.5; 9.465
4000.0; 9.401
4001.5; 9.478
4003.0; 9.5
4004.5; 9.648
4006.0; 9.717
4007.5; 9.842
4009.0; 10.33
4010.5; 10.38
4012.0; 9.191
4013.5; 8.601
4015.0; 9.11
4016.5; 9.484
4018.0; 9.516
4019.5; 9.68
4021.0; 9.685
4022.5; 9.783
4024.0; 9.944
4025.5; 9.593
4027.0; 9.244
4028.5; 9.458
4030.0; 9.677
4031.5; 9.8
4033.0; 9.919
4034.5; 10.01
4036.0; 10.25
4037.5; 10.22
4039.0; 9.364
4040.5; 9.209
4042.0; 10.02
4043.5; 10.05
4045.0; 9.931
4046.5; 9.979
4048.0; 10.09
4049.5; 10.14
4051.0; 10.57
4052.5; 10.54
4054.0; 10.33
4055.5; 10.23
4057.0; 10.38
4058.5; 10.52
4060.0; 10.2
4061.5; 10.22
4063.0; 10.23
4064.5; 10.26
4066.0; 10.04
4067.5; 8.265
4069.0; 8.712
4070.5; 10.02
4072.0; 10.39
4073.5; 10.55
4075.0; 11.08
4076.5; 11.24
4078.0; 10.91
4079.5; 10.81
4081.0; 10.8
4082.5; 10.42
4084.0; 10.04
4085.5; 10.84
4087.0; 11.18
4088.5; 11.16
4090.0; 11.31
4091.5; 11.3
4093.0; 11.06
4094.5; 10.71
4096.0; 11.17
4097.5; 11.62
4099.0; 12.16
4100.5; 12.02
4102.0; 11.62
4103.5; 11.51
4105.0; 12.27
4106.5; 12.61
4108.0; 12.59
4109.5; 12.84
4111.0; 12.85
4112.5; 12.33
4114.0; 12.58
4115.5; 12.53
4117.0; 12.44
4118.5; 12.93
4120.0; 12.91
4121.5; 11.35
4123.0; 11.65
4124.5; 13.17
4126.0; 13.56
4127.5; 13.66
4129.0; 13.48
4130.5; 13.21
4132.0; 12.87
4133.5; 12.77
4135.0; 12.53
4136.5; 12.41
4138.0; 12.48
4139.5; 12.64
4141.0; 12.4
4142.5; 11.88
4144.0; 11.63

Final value 1.18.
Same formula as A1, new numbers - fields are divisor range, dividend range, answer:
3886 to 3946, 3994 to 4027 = 1.08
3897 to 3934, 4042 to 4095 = 1.20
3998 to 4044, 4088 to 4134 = 1.33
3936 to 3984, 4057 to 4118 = 1.28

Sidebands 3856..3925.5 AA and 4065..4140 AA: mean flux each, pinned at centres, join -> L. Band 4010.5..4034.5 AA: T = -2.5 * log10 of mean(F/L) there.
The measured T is 0.14 mag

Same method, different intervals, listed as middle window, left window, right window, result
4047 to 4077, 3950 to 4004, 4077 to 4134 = 0.092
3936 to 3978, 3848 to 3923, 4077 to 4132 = 0.116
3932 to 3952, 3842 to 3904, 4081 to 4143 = 0.119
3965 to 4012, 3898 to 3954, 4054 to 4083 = 0.026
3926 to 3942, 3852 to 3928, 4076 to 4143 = 0.076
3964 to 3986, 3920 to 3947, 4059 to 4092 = 0.042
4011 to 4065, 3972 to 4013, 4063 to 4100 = 0.027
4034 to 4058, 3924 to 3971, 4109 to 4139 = 0.113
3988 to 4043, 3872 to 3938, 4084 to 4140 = 0.131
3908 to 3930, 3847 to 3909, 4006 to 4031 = 0.029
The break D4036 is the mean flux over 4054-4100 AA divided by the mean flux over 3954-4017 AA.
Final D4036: 1.13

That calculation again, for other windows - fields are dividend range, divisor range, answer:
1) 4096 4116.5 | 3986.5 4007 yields 1.28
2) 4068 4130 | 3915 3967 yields 1.26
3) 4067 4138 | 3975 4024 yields 1.23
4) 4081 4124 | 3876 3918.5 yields 1.26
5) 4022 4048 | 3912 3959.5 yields 1.06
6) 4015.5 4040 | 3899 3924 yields 1.04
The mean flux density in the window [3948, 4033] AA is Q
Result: 9.45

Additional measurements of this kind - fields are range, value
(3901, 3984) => 9.29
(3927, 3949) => 9.28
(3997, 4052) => 9.73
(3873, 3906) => 9.45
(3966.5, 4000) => 9.41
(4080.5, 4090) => 10.8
